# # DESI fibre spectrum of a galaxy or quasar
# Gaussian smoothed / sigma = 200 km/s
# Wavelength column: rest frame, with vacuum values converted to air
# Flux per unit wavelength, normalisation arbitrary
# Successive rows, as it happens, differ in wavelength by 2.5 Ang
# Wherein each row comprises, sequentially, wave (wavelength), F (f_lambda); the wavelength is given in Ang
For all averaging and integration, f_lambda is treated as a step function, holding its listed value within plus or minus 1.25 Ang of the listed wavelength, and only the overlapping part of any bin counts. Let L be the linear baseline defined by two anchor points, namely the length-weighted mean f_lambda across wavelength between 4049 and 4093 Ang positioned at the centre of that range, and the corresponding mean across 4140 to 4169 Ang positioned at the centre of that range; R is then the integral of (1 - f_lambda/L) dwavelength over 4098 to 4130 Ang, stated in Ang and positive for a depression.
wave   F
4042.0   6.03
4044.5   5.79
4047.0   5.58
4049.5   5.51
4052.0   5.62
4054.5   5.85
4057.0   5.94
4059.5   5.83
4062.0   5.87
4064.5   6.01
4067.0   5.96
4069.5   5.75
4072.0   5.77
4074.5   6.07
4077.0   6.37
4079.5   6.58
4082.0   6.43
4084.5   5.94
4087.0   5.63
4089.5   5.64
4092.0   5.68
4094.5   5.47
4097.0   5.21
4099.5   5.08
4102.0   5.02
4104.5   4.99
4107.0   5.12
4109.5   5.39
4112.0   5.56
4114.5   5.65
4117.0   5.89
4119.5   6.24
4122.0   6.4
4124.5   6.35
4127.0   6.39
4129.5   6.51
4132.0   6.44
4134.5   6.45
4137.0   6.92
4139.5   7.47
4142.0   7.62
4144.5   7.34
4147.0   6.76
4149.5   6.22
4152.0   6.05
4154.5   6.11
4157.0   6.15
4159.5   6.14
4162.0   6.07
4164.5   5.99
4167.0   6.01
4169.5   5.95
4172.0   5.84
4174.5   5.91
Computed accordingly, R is 2.42 Ang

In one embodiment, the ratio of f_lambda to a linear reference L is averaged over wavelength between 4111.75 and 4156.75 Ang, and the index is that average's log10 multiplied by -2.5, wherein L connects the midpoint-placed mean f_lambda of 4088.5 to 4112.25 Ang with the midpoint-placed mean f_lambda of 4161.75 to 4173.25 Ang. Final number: -0.15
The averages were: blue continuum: 5.3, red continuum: 5.96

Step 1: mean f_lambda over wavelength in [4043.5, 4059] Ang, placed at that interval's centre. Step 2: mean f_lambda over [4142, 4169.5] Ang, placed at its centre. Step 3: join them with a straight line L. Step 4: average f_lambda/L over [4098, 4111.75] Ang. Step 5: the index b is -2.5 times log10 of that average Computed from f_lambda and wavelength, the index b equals 0.171 mag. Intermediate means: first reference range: 5.72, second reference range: 6.33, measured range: 5.15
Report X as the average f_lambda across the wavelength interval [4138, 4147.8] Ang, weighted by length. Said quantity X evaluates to 7.31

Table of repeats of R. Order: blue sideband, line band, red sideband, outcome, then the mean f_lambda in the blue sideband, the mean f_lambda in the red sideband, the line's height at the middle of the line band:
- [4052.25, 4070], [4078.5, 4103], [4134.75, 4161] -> 1.9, 5.88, 6.66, 6.15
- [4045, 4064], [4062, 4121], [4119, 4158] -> 3.8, 5.76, 6.6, 6.13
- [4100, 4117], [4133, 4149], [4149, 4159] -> -3.1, 5.32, 6.13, 5.9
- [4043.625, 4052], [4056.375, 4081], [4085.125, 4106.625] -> -2.3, 5.62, 5.35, 5.5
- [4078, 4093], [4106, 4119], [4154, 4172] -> 1.0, 5.99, 6.04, 6.01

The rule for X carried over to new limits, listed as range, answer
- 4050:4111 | 5.71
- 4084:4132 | 5.71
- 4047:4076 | 5.83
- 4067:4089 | 6.05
